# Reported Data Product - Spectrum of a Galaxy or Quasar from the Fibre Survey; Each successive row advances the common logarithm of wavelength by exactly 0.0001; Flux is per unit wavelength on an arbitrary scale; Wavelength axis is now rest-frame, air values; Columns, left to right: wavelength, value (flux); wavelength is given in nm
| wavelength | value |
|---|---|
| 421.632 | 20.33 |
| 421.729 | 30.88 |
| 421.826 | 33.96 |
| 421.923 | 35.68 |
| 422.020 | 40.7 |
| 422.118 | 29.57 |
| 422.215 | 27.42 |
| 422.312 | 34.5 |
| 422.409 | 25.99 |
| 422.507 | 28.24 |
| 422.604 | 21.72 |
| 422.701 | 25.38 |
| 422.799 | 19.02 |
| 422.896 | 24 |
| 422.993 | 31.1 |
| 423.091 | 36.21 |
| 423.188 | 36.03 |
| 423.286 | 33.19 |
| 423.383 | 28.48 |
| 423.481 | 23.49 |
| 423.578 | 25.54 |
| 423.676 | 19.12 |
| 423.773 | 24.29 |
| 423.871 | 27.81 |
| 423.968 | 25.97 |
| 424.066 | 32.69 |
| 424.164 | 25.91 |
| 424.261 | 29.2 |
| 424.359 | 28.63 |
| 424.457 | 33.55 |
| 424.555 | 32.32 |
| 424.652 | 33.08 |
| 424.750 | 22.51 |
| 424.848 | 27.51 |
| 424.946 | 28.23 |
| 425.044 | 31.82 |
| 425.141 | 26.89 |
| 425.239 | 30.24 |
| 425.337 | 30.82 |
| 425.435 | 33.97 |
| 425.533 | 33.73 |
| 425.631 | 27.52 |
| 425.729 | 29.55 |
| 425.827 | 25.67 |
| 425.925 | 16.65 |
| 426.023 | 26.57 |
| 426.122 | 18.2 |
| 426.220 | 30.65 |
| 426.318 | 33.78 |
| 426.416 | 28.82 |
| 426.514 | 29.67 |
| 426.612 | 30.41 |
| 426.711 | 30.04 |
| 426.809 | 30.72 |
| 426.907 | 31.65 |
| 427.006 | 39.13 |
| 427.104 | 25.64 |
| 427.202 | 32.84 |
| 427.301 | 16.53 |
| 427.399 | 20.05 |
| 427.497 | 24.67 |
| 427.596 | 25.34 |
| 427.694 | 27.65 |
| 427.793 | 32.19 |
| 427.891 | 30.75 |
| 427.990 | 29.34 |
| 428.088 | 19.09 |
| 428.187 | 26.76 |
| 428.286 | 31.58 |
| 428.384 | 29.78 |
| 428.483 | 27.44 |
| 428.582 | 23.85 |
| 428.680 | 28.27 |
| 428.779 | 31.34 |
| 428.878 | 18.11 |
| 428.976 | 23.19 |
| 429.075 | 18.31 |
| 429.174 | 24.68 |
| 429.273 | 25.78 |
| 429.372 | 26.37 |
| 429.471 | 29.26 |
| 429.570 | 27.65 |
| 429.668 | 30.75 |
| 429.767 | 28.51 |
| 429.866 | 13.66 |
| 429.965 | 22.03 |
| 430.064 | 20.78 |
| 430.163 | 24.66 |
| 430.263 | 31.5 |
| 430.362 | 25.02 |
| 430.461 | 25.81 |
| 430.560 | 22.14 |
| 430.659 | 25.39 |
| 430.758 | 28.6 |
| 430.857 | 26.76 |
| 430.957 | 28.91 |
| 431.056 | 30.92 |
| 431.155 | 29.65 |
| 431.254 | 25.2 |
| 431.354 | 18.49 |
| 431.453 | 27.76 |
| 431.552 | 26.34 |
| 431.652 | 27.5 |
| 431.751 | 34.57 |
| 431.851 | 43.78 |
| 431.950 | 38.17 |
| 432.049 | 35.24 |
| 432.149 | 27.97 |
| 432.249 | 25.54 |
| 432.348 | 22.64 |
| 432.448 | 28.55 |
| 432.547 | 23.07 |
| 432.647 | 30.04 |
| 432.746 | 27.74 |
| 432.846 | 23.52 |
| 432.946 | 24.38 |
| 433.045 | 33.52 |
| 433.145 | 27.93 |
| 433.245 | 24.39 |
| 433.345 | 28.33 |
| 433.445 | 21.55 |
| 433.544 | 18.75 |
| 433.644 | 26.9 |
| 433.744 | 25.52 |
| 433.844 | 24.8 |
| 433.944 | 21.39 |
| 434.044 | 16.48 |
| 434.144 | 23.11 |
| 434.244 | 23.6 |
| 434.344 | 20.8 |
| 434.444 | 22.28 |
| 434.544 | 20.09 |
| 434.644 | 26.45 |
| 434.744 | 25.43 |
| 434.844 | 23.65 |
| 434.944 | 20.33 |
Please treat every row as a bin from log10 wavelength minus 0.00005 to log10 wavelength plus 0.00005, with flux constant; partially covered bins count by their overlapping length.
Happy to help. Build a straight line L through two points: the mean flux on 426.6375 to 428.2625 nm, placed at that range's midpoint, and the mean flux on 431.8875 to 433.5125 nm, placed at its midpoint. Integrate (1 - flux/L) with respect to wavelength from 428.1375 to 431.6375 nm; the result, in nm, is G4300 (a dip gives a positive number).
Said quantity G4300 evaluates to 0.23 nm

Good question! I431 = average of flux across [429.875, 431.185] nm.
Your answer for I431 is 25.9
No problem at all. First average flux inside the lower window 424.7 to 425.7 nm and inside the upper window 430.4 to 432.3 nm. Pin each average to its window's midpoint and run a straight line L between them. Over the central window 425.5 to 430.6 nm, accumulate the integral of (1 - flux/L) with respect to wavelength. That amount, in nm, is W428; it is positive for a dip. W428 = 0.44 nm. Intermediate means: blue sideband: 29.3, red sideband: 28.9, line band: 26.6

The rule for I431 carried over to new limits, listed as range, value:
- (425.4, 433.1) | 27.3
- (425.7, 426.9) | 27.7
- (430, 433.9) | 27.2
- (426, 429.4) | 27.1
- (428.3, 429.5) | 25.6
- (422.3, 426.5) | 28.1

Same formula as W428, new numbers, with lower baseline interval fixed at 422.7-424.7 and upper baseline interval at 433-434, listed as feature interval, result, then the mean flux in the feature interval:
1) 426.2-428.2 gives -0.080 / 28.4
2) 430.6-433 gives -0.242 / 28.4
